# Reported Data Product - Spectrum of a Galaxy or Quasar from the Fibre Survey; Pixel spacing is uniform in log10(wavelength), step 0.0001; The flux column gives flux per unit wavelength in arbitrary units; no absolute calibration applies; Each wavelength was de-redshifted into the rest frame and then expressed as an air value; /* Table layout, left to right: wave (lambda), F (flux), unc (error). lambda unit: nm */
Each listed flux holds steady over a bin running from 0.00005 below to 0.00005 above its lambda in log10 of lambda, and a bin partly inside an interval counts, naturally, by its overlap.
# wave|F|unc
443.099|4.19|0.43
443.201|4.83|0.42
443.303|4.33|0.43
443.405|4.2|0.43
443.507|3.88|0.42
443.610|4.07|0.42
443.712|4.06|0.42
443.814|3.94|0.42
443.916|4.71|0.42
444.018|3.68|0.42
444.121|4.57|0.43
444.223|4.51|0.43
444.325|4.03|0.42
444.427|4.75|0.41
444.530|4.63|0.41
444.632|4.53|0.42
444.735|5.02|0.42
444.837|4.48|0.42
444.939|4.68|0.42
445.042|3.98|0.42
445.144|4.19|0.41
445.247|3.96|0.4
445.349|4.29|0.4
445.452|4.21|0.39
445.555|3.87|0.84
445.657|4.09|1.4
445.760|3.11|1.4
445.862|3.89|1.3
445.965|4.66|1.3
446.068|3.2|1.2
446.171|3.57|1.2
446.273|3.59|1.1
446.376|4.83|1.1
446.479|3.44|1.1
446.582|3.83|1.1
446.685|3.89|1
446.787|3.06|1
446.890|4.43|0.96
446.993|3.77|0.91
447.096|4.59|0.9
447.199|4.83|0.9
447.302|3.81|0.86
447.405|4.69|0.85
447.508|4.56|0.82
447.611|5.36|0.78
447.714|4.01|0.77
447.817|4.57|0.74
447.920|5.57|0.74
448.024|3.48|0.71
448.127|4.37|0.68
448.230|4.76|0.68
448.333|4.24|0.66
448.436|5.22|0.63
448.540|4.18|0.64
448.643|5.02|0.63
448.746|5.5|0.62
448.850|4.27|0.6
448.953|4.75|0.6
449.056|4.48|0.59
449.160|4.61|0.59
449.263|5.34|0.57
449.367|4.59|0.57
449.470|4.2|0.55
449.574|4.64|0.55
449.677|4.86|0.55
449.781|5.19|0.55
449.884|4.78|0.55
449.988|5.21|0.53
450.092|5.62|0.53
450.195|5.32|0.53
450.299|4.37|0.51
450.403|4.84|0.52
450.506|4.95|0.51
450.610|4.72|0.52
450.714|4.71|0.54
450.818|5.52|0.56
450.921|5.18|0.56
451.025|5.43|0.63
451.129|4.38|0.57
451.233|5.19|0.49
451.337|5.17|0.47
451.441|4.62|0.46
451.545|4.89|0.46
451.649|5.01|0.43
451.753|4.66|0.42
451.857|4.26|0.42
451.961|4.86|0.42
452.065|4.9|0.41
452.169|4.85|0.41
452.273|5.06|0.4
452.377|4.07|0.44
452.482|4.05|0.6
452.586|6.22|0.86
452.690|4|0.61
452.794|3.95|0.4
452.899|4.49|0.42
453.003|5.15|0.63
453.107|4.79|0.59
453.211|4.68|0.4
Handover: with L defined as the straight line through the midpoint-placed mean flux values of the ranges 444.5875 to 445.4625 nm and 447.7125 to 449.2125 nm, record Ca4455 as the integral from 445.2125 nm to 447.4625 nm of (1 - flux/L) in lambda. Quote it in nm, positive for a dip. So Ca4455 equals 0.25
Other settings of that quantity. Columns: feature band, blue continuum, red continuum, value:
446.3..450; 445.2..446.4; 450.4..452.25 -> -0.15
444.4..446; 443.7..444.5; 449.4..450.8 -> 0.05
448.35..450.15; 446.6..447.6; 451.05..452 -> -0.14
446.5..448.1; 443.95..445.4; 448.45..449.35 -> 0.12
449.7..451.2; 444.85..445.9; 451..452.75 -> -0.13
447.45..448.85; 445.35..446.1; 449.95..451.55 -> -0.07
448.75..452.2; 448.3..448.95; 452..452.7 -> -0.07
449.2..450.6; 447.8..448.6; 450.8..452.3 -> -0.05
